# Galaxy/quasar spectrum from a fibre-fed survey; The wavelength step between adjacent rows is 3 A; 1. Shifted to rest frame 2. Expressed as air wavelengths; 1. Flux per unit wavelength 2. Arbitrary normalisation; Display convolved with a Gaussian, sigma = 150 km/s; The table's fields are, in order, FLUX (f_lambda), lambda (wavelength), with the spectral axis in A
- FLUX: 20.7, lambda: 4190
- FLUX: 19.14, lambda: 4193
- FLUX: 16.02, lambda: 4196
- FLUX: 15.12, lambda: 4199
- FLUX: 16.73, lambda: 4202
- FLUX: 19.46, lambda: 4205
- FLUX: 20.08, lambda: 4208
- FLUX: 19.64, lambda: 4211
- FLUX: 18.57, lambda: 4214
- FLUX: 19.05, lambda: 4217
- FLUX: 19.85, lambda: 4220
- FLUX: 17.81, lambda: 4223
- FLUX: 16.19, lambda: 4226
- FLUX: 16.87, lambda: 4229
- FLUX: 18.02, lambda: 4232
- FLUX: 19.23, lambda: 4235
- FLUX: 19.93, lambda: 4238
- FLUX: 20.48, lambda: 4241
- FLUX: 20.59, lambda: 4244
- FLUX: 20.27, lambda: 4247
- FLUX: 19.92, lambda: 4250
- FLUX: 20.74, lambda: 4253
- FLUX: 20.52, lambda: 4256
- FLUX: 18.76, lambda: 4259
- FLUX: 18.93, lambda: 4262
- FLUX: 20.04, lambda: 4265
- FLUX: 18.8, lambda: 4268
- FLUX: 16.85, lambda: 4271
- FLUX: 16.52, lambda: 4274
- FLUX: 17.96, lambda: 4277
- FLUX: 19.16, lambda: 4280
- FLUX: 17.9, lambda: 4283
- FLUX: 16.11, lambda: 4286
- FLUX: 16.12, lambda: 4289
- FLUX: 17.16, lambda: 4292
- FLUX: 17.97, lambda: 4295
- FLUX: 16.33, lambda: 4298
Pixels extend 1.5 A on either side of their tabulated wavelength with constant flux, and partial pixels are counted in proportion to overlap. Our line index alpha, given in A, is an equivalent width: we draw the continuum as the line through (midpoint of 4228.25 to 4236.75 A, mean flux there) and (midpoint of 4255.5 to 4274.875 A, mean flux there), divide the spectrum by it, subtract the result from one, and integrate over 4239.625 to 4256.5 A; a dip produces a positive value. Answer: -1.9 A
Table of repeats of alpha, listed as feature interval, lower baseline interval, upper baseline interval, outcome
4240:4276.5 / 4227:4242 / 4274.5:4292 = -2.45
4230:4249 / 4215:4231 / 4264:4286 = -1.80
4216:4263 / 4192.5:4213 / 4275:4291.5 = -3.94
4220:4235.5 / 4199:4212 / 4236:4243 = 1.47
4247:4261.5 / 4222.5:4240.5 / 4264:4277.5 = -1.52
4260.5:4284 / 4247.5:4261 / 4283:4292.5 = -0.16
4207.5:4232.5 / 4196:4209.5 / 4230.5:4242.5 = 0.16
